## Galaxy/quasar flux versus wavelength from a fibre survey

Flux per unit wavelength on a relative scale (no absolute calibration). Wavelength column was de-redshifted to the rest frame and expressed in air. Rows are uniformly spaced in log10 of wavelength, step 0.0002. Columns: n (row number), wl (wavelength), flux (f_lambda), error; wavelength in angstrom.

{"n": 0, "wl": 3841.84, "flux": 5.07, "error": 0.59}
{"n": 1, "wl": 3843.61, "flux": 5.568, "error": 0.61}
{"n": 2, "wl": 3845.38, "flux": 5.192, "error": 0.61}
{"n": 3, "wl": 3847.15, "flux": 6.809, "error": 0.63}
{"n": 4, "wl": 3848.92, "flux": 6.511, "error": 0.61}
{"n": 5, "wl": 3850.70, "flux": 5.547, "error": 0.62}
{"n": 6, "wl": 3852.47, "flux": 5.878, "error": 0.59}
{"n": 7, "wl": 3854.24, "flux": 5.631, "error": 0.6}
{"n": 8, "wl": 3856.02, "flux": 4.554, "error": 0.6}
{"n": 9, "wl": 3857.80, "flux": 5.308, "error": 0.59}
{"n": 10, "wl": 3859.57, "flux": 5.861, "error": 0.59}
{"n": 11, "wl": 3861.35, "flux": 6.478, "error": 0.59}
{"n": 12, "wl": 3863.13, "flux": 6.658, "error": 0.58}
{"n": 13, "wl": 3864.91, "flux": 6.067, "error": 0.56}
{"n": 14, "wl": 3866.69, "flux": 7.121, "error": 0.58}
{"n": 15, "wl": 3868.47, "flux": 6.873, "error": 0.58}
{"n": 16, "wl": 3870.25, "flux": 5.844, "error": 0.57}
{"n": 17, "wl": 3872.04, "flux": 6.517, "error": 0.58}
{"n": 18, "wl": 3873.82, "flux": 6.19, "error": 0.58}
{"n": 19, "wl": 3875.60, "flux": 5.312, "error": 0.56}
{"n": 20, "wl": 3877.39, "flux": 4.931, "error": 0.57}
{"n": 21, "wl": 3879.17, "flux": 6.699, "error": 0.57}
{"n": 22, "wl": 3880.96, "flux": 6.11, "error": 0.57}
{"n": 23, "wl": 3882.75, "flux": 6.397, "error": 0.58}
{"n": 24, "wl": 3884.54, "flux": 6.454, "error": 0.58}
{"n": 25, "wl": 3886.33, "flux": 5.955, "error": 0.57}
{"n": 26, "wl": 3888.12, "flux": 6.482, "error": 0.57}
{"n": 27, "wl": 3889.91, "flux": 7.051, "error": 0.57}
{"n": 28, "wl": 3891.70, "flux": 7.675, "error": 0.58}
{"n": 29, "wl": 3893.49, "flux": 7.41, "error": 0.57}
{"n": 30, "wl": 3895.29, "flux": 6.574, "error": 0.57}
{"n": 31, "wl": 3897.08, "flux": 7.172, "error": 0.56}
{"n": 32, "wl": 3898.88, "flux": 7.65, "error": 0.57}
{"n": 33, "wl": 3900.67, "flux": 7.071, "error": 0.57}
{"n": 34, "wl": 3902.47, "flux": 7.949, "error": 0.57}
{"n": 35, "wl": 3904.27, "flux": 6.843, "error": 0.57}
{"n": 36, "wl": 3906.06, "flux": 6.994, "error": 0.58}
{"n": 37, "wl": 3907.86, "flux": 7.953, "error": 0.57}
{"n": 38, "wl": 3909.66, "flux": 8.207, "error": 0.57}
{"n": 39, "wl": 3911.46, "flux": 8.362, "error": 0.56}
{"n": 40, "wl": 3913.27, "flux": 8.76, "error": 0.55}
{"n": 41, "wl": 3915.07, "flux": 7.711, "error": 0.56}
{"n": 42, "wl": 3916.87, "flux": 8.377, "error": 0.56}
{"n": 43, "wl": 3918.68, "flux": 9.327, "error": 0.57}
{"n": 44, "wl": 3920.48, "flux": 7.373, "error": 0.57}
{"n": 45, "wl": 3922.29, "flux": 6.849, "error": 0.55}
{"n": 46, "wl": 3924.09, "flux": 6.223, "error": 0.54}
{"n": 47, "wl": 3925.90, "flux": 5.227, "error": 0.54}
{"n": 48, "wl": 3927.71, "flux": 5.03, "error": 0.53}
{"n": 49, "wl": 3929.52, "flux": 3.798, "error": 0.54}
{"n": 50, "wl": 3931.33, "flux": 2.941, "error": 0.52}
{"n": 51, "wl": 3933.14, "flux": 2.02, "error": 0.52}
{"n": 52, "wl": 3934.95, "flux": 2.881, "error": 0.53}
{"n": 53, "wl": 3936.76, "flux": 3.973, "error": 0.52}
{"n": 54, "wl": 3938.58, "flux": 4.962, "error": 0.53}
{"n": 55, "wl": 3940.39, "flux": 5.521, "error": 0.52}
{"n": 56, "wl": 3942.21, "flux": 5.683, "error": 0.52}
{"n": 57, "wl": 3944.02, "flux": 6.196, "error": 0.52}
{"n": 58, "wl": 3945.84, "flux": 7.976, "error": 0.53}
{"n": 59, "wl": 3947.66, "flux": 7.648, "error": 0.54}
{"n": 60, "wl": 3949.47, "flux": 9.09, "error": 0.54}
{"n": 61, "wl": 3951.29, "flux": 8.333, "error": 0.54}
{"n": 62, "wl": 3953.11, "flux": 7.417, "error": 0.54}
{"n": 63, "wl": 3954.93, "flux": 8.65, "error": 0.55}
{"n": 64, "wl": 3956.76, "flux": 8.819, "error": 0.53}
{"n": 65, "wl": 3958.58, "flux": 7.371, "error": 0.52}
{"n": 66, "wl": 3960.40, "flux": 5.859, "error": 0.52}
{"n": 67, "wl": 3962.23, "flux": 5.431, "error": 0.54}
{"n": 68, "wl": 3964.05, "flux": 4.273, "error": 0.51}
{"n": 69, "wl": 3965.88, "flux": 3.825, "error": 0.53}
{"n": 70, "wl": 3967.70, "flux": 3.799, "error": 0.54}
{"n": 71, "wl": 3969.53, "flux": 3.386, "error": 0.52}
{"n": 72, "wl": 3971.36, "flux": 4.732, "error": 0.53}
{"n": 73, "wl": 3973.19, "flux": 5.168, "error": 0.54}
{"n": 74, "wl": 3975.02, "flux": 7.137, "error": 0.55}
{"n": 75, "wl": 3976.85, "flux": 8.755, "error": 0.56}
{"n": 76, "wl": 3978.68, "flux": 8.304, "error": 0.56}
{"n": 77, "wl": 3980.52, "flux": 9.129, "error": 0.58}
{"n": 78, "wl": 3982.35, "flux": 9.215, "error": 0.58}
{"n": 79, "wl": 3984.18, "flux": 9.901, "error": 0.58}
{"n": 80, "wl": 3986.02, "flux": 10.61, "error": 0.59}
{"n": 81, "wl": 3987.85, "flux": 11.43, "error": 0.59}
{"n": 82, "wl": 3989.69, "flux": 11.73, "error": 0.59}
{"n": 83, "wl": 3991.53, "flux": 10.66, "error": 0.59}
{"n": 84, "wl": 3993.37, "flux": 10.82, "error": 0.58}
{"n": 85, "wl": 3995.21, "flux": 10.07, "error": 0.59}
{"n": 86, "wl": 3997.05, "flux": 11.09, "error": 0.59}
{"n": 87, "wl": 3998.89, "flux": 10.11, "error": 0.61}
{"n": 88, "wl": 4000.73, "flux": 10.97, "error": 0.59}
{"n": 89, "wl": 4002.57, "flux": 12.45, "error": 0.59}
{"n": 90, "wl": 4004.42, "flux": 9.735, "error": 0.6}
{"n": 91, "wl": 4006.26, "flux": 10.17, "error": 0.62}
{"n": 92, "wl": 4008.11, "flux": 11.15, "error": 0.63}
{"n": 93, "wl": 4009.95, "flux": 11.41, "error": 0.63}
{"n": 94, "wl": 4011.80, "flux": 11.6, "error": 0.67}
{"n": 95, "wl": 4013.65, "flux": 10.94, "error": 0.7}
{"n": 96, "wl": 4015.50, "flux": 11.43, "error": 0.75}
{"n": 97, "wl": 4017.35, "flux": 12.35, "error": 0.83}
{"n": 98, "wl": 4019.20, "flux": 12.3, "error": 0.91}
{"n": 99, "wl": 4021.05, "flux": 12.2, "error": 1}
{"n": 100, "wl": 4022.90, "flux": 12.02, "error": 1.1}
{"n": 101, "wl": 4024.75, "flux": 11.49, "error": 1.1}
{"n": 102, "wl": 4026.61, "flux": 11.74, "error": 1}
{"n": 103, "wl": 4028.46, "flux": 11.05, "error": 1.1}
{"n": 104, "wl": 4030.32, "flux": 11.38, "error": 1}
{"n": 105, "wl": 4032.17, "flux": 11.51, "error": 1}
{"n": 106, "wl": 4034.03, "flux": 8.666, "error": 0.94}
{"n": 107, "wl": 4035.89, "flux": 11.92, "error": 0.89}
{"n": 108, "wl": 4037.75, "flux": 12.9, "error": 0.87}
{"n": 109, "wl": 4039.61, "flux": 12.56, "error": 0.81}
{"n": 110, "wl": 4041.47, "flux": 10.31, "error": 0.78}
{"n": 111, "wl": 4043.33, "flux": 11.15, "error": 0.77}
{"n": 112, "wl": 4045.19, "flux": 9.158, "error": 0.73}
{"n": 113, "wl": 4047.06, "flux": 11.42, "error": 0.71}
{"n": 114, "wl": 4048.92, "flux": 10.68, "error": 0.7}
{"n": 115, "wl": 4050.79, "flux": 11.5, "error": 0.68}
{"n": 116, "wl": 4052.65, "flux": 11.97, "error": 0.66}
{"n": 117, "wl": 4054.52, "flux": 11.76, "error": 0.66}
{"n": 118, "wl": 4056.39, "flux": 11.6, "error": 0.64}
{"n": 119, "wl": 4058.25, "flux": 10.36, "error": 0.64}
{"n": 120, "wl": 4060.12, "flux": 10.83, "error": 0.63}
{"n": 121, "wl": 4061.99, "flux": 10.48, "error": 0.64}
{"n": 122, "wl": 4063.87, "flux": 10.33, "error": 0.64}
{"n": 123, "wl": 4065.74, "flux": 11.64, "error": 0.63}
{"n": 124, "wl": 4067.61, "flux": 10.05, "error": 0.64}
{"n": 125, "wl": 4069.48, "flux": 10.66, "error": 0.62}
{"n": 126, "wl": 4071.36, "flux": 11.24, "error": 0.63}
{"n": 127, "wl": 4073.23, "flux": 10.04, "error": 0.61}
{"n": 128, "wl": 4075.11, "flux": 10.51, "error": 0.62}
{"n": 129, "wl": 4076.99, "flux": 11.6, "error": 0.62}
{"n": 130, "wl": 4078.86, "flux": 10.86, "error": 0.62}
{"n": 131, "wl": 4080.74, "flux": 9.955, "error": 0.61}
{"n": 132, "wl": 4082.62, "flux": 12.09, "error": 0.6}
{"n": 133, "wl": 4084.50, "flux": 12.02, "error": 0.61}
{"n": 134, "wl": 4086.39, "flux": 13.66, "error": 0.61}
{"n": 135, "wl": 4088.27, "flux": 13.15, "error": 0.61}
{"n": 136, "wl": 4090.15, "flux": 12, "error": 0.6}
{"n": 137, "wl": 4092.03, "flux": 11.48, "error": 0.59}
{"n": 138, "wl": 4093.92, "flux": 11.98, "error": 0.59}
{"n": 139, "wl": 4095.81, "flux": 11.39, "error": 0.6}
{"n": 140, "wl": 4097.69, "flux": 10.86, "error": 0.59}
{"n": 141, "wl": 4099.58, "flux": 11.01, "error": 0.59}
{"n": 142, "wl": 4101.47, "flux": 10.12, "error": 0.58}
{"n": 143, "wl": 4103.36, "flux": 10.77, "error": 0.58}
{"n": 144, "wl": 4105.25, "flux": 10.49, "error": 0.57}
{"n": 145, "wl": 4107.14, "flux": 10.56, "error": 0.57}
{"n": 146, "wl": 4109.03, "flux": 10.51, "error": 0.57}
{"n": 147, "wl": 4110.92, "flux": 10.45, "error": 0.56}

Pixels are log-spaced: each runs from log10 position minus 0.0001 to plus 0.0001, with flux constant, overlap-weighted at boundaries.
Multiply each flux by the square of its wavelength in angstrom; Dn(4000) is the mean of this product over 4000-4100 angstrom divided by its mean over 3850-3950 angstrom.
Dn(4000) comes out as 1.91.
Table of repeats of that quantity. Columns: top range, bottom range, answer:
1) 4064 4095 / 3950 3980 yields 1.89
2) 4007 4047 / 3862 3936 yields 1.87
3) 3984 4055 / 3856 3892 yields 1.93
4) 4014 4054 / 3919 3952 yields 2.10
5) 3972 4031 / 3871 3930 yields 1.61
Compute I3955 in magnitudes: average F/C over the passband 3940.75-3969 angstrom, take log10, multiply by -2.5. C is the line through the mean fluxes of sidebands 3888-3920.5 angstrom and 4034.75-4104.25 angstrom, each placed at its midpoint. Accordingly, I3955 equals 0.30 mag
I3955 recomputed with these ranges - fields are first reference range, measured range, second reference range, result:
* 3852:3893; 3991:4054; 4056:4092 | -0.13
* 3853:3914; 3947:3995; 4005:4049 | 0.22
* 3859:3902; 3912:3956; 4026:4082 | 0.24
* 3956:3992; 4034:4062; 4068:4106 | -0.13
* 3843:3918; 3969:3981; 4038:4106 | 0.31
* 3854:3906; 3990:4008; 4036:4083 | -0.13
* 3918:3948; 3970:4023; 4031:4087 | -0.22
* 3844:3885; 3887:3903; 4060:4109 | -0.07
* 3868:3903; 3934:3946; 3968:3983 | 0.29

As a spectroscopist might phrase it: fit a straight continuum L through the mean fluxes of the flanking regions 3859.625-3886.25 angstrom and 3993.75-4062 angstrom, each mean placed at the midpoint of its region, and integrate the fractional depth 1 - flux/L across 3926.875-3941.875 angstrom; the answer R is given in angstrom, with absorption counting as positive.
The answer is 7.8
